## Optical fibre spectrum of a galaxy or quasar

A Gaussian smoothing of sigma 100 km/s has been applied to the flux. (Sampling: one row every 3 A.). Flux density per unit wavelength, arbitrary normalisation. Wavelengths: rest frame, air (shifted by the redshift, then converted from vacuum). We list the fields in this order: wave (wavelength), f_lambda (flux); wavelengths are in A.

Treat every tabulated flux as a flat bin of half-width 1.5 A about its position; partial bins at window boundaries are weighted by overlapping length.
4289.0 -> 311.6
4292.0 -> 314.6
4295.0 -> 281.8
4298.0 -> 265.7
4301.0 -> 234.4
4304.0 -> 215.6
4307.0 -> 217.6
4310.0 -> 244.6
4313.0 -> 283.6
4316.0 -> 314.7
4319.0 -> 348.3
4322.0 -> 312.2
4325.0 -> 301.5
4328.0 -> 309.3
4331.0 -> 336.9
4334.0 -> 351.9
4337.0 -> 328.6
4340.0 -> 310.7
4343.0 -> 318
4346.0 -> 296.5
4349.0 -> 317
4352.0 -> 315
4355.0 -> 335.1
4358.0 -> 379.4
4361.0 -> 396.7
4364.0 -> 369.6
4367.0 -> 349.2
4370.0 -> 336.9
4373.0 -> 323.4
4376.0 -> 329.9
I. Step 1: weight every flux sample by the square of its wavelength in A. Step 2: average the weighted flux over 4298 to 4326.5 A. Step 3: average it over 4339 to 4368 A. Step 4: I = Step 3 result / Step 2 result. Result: 1.26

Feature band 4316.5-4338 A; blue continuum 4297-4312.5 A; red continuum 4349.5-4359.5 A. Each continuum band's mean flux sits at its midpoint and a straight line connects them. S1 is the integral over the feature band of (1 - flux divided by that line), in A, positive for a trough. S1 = -3.2 A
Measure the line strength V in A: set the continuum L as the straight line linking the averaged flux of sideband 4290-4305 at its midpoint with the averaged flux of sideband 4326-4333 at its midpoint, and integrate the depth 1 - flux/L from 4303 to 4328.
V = 1.4 A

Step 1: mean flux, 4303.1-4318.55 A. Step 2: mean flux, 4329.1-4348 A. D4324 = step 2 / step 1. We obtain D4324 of 1.2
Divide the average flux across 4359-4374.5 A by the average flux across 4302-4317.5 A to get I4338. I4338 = 1.40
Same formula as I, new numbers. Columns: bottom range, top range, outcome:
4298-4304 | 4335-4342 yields 1.38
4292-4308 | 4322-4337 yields 1.31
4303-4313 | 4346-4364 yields 1.50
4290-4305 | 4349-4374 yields 1.35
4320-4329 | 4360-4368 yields 1.22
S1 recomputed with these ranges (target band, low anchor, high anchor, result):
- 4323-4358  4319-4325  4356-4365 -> 2.53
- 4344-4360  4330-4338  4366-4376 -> 0.33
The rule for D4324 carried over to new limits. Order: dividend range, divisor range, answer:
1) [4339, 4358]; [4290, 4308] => 1.24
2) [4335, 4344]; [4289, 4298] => 1.09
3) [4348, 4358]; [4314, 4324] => 1.03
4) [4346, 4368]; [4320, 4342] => 1.08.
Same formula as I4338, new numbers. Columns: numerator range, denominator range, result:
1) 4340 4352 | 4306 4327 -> 1.07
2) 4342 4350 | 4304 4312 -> 1.34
